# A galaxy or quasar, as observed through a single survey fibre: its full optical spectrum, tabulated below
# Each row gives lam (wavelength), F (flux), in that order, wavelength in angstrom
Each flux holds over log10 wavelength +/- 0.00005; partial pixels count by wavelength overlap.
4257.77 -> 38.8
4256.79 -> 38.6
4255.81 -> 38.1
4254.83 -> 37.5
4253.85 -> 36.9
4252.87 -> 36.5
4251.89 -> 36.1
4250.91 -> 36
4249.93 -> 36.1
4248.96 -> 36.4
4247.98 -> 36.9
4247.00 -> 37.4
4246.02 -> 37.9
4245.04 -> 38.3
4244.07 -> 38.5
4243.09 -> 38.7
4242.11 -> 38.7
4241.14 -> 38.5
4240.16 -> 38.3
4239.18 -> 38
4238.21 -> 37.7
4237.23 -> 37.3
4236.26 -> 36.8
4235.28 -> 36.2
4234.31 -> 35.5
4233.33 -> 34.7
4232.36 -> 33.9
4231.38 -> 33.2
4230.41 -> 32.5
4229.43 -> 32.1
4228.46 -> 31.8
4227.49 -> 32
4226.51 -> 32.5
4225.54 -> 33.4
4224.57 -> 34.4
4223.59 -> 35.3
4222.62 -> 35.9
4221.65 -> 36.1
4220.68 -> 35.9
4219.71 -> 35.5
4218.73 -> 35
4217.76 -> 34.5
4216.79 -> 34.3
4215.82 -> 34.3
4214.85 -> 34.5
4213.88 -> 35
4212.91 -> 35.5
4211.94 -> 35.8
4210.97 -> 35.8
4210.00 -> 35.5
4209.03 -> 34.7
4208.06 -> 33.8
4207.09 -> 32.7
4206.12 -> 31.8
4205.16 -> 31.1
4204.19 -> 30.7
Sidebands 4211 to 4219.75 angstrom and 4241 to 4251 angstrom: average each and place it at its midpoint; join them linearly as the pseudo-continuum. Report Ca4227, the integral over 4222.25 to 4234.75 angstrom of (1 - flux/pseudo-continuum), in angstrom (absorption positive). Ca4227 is 0.9 angstrom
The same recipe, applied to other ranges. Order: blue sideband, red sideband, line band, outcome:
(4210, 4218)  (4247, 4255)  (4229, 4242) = 0.0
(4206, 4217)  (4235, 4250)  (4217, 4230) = 0.6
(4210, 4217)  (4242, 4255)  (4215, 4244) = 0.6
